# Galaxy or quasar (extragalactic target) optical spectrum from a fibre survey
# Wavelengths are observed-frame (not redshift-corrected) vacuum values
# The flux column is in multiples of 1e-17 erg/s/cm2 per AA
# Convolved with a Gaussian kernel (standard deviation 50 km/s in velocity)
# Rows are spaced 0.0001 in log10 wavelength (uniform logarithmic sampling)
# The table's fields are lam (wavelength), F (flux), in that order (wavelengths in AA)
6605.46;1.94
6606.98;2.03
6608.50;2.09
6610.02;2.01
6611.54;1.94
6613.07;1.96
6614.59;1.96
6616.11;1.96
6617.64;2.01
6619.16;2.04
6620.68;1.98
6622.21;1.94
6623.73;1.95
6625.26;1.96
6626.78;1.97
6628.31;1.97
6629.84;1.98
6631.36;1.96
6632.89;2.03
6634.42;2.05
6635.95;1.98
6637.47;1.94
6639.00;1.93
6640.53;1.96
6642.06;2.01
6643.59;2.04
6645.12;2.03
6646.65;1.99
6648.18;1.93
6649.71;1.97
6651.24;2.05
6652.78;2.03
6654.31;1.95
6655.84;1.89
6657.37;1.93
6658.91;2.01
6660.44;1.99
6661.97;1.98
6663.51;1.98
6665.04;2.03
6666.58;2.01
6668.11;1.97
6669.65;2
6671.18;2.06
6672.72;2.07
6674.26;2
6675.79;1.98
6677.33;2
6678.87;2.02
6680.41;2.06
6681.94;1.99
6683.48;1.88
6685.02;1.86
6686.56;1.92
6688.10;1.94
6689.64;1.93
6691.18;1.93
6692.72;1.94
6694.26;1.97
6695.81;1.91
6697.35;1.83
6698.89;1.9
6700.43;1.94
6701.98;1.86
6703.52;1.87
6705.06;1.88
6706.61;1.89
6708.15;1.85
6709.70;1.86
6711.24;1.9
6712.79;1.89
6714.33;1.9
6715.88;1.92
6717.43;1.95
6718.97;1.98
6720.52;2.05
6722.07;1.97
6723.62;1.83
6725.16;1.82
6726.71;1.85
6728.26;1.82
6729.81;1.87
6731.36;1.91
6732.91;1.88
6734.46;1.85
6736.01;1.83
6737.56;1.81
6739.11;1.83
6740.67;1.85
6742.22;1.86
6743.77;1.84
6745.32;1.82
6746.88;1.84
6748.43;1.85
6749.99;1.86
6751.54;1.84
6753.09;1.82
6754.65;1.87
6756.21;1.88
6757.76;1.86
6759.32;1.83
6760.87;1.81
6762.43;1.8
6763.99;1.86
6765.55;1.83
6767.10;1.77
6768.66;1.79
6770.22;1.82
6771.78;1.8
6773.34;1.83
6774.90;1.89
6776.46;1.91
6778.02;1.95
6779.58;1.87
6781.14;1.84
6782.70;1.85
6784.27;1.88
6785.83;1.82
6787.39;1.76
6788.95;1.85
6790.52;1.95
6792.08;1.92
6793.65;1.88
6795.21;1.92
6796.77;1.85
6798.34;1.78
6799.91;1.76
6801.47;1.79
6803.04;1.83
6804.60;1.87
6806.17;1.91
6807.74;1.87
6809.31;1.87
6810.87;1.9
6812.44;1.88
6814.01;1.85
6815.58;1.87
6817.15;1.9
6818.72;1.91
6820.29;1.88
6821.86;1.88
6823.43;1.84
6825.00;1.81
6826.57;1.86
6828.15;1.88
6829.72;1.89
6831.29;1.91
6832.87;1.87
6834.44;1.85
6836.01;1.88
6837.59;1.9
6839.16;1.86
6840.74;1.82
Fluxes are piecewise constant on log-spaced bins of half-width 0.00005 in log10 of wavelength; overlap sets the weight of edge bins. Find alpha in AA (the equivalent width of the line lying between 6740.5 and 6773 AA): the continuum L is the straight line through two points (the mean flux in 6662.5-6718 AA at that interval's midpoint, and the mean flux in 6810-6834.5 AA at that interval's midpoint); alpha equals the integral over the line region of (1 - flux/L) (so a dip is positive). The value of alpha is 1.3 AA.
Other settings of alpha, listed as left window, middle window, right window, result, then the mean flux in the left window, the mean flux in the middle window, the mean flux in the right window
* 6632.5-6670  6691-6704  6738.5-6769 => 0.09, 1.99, 1.9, 1.84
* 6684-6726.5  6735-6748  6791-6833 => 0.39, 1.91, 1.84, 1.87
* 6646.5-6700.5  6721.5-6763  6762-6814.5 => 1.11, 1.97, 1.85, 1.85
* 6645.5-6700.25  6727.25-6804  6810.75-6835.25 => 2.57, 1.97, 1.85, 1.87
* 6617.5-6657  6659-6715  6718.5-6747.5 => -0.65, 1.98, 1.95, 1.87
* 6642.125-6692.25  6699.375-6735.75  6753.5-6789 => 0.42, 1.98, 1.89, 1.84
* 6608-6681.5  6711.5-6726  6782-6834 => 0.08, 1.99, 1.92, 1.86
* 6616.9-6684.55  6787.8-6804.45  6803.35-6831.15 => 0.33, 1.99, 1.85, 1.88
